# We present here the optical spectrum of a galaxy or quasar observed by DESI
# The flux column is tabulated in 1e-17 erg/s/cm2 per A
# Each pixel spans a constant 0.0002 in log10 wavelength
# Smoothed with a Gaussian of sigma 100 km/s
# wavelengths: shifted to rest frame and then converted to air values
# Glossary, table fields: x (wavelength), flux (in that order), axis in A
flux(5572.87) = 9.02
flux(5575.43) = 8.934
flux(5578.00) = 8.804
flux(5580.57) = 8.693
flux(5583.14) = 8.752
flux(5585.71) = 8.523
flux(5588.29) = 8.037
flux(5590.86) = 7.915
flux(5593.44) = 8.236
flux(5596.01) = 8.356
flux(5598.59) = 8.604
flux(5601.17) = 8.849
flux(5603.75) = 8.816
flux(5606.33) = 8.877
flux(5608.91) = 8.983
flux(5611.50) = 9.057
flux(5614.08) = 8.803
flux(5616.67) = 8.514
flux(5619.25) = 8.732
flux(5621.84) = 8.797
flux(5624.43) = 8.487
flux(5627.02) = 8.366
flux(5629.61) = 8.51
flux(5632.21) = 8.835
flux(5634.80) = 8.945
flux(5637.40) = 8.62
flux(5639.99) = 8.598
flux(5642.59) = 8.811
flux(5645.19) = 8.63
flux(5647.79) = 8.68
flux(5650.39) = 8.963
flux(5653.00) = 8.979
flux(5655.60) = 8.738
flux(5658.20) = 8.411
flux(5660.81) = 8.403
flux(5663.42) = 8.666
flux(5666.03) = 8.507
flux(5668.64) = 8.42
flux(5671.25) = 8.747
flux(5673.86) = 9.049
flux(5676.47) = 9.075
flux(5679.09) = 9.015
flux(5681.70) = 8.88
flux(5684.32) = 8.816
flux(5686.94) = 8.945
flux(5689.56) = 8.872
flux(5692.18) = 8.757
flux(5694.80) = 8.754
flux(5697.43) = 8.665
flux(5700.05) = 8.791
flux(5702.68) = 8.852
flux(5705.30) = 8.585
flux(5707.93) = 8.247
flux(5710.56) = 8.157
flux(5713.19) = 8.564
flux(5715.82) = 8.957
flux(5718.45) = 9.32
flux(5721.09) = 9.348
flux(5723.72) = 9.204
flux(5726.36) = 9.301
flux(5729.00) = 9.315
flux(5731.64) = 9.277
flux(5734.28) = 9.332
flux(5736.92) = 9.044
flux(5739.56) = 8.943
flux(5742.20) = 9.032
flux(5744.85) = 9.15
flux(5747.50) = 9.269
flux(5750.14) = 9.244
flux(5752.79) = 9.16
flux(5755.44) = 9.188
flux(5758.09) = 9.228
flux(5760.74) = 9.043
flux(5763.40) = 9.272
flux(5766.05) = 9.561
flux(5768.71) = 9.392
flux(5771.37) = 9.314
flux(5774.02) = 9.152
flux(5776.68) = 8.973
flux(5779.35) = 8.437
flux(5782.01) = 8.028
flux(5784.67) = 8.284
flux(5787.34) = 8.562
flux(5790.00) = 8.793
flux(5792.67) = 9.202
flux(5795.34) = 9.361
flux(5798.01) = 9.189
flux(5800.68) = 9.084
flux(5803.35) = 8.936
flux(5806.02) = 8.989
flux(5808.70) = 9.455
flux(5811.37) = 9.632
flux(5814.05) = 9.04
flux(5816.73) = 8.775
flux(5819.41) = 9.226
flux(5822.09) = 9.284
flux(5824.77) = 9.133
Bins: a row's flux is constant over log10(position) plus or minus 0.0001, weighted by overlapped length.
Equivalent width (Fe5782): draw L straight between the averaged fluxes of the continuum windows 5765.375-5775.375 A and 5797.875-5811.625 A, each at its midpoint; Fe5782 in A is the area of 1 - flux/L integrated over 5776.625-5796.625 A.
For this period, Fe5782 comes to 1.3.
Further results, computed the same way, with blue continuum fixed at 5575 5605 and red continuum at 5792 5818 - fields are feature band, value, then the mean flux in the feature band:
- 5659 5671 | 0.32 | 8.51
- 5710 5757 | -0.85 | 9.12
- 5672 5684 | -0.26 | 8.98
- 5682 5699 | 0.04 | 8.8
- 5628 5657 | -0.22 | 8.75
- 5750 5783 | -0.11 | 9.08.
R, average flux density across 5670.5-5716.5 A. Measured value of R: 8.76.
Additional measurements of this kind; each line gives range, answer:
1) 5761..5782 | 9.08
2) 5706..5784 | 9.04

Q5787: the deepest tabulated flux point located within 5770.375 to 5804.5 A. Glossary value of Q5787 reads 8.028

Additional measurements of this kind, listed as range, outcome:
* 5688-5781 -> 8.157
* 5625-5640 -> 8.366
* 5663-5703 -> 8.42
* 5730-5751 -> 8.943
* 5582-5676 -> 7.915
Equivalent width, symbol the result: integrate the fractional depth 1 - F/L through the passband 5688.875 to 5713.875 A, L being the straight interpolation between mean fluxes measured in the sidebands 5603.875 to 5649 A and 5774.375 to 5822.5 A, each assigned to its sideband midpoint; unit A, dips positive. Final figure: 0.6 A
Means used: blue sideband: 8.72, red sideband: 8.95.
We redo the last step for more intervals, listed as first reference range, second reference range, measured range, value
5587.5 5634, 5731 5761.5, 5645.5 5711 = 1.2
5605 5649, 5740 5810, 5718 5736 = -0.7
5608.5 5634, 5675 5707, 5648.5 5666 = 0.2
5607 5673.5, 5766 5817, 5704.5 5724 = 0.1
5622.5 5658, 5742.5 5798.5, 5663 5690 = -0.1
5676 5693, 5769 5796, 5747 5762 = -0.6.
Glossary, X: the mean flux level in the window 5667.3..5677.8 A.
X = 8.82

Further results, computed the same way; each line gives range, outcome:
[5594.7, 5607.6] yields 8.7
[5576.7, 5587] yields 8.69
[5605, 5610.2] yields 8.94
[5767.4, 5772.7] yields 9.36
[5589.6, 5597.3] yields 8.17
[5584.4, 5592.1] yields 8.16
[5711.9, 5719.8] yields 8.95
